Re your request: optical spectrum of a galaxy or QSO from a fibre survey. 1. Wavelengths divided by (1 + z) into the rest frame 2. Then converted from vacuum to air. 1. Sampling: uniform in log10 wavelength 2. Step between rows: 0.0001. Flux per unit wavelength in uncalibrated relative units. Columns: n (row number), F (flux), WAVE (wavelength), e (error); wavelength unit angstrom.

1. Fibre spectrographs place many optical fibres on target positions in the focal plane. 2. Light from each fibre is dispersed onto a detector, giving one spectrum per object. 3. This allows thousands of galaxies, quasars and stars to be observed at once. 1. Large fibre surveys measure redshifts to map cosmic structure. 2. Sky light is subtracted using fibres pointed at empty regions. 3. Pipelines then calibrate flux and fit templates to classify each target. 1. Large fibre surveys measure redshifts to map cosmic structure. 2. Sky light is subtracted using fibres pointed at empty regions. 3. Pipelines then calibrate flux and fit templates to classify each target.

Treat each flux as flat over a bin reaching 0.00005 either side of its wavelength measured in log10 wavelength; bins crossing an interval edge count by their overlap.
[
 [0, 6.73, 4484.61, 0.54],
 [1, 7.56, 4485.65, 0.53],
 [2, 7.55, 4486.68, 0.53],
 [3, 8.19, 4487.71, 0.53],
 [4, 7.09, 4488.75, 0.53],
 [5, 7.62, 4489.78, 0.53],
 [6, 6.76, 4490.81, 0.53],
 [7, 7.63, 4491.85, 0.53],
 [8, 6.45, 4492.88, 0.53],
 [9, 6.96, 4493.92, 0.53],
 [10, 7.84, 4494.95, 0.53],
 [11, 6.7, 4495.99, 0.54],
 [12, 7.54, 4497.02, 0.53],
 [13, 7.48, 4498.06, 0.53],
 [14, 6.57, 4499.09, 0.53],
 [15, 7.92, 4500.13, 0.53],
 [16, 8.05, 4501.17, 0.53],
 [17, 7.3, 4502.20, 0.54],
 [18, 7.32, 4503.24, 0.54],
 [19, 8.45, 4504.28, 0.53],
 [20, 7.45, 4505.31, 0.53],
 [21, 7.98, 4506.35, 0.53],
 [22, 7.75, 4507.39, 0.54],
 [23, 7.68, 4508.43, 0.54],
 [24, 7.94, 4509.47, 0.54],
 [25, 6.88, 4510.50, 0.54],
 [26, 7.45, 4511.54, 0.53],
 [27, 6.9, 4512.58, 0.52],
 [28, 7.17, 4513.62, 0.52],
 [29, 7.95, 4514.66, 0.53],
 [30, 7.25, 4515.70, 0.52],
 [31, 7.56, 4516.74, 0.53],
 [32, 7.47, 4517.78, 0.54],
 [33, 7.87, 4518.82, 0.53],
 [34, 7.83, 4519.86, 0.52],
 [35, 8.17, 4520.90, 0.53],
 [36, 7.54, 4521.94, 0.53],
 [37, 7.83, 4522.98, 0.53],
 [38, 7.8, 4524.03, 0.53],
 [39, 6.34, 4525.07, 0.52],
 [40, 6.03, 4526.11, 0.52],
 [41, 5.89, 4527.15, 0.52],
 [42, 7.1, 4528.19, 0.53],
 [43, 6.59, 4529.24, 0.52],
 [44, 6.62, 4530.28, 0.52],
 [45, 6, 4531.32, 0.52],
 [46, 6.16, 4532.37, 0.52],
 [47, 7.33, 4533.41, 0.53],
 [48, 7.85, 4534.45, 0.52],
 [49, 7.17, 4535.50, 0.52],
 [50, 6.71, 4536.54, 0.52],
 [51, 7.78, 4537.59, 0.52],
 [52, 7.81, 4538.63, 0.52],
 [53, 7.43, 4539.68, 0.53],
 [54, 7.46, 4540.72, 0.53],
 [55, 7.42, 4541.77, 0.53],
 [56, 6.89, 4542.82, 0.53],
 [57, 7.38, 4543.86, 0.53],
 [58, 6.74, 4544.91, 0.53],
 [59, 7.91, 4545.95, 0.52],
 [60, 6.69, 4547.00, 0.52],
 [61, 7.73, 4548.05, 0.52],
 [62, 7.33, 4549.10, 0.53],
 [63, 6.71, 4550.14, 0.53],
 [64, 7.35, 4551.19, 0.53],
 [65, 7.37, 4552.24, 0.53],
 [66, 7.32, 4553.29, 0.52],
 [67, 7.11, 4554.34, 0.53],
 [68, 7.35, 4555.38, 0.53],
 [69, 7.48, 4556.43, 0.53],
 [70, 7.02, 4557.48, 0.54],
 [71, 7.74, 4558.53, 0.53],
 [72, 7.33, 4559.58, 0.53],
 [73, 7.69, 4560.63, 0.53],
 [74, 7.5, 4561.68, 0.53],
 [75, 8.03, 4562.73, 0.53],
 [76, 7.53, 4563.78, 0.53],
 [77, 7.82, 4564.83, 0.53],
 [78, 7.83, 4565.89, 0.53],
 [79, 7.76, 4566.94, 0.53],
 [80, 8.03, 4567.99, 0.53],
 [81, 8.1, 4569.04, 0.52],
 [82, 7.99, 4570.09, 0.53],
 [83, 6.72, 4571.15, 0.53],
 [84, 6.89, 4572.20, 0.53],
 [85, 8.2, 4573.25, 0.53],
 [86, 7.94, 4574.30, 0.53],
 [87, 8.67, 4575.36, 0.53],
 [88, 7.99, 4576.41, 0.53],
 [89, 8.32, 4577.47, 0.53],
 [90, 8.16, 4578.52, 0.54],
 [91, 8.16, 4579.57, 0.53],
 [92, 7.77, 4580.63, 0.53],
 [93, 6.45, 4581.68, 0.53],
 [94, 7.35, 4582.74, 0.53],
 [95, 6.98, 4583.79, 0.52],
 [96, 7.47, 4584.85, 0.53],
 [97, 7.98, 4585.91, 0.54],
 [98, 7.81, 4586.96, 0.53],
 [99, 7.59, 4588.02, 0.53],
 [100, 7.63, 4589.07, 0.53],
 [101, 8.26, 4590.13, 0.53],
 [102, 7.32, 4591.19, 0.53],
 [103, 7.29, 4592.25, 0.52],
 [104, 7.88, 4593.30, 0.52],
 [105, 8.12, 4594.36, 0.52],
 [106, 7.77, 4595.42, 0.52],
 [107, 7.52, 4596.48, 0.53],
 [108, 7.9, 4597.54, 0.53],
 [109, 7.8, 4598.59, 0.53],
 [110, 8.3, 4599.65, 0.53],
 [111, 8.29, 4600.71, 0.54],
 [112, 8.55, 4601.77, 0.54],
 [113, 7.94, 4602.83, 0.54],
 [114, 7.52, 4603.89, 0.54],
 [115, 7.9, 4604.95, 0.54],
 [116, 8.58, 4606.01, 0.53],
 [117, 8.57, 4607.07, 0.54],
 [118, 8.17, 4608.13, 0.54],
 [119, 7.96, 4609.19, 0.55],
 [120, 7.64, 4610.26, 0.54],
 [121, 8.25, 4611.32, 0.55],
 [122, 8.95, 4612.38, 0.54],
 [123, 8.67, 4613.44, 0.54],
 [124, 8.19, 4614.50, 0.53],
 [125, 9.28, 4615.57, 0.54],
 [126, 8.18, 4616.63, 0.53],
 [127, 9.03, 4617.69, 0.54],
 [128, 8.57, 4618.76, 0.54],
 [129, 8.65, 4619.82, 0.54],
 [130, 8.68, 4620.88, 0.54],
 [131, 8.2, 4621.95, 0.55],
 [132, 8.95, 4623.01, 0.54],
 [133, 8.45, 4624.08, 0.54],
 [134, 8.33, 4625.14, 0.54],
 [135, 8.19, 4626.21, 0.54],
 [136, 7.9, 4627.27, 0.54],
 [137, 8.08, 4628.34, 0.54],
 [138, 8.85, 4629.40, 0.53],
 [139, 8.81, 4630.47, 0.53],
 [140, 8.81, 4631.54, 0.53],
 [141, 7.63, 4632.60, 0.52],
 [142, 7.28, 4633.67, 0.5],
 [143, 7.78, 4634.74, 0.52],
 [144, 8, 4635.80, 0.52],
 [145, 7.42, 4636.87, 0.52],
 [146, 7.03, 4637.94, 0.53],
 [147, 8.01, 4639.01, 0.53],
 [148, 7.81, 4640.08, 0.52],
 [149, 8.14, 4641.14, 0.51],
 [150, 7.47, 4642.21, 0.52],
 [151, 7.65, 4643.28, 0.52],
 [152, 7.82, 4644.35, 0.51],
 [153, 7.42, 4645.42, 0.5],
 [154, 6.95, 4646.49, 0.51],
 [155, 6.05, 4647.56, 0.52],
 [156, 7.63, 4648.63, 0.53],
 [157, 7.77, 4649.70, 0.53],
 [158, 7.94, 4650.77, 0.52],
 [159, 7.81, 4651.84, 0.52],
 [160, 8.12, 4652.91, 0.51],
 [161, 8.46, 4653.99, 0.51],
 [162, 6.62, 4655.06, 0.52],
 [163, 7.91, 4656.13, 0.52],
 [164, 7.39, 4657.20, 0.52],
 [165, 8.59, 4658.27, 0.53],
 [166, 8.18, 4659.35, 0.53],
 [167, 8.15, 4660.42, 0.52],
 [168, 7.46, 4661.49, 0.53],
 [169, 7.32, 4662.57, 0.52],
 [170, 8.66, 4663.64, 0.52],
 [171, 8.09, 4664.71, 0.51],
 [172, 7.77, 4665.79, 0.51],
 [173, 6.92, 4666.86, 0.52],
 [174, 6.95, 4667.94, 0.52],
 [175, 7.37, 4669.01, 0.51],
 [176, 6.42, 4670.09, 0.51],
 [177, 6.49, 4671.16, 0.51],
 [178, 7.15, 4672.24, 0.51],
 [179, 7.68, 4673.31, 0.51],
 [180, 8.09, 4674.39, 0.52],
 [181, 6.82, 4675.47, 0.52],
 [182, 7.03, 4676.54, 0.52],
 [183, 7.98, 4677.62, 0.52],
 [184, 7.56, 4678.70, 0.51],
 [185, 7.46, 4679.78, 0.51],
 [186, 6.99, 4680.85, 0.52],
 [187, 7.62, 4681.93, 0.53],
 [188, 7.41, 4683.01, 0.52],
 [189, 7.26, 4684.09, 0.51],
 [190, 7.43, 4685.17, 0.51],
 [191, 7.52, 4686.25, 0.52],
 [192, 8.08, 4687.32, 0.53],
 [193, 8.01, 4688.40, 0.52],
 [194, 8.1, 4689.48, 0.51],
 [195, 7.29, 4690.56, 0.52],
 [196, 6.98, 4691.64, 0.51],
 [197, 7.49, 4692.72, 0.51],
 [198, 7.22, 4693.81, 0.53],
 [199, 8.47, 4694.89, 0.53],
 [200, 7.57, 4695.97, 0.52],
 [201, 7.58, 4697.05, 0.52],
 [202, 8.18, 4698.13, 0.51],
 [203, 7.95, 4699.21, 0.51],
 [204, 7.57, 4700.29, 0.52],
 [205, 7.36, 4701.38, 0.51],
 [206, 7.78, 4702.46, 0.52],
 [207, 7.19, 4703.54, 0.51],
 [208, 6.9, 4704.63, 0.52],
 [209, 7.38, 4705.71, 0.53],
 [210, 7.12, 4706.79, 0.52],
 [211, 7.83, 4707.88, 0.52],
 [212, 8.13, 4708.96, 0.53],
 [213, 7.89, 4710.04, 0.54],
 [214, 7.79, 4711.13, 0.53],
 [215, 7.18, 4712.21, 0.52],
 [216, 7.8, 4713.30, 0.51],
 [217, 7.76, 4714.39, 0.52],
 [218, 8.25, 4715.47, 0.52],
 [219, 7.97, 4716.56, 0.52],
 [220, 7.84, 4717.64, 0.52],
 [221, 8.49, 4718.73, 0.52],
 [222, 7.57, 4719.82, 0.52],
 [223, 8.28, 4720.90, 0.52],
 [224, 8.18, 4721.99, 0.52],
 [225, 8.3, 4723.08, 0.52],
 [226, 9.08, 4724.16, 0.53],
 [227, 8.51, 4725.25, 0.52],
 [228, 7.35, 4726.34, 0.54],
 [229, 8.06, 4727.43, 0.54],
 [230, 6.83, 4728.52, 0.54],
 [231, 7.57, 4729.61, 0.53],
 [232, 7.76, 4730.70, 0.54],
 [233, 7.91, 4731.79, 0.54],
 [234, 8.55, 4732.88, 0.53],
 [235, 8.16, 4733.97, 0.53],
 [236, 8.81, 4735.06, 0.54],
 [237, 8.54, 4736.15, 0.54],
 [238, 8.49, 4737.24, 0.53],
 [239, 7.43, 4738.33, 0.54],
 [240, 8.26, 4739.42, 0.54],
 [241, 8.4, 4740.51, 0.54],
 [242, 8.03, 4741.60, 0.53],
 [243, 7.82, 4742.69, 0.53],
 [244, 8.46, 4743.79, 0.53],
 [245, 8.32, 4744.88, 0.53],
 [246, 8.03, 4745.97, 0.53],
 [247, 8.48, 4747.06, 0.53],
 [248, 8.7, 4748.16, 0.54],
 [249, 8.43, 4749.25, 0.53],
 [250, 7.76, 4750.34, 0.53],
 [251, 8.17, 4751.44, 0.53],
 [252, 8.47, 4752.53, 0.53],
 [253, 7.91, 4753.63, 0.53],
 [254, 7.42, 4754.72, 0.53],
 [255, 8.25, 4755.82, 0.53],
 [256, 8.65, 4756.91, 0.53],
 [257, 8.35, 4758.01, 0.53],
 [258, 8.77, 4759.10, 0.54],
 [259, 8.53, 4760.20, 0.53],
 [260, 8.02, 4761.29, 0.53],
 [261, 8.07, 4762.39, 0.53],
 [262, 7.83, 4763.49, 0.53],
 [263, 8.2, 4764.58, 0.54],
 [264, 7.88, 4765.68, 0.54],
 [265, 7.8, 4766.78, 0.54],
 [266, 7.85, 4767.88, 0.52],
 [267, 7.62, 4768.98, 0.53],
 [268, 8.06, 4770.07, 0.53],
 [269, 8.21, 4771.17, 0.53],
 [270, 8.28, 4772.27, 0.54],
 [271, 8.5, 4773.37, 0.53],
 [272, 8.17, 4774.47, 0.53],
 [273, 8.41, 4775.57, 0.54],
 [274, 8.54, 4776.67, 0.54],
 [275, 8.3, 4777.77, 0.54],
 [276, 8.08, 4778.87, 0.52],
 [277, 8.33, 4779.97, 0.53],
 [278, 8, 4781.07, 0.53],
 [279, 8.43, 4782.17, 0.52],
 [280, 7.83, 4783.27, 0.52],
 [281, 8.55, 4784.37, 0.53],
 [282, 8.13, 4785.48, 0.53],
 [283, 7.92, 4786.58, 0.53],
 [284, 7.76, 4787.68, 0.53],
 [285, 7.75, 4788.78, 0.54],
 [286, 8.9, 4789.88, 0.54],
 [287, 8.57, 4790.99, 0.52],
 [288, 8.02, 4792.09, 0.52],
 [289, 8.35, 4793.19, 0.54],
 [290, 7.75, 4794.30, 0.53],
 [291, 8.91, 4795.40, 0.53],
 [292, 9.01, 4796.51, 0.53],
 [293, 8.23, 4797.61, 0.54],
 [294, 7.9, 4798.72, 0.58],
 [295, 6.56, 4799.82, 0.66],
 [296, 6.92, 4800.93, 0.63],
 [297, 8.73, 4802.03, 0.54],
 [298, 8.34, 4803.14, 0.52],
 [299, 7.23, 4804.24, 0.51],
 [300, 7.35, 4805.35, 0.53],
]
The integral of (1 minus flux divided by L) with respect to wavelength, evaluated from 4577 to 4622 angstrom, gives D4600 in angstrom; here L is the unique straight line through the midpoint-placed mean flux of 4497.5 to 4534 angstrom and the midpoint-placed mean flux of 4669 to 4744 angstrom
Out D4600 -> -3.24 angstrom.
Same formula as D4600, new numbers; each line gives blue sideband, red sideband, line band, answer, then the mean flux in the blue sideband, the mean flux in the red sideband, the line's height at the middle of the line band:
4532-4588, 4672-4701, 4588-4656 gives -4.2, 7.51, 7.58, 7.54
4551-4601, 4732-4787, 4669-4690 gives 1.5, 7.68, 8.2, 7.98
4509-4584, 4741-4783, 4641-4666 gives 0.2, 7.4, 8.19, 7.79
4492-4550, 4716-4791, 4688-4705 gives 0.7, 7.3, 8.15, 7.94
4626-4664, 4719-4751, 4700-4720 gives 0.9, 7.8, 8.14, 8.05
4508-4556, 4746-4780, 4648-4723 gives 2.2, 7.24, 8.19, 7.87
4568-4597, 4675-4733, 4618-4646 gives -1.3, 7.72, 7.7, 7.71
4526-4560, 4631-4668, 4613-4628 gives -1.9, 7.13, 7.7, 7.54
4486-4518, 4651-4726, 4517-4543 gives 1.1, 7.45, 7.68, 7.48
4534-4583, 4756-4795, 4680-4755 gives 1.3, 7.53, 8.19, 8.01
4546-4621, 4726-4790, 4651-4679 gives 1.4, 7.84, 8.14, 7.98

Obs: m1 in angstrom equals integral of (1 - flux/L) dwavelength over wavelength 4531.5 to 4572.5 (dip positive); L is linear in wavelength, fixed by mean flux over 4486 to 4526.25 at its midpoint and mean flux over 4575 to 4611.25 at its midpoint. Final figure 1.5 angstrom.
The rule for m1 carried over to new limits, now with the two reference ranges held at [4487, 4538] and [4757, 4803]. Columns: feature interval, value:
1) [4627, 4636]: -0.5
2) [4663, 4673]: 0.6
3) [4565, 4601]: -1.2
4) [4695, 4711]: 0.6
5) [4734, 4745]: -0.3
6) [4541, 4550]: 0.2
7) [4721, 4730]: 0.0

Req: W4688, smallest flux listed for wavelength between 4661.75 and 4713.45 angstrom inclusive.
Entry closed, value 6.42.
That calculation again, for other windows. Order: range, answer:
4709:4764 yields 6.83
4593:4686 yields 6.05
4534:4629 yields 6.45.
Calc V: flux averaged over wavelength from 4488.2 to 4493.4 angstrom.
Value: 7.11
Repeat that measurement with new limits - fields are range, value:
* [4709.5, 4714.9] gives 7.67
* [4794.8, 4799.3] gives 8.49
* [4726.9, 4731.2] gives 7.55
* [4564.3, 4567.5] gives 7.79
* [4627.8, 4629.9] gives 8.46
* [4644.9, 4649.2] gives 7.02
